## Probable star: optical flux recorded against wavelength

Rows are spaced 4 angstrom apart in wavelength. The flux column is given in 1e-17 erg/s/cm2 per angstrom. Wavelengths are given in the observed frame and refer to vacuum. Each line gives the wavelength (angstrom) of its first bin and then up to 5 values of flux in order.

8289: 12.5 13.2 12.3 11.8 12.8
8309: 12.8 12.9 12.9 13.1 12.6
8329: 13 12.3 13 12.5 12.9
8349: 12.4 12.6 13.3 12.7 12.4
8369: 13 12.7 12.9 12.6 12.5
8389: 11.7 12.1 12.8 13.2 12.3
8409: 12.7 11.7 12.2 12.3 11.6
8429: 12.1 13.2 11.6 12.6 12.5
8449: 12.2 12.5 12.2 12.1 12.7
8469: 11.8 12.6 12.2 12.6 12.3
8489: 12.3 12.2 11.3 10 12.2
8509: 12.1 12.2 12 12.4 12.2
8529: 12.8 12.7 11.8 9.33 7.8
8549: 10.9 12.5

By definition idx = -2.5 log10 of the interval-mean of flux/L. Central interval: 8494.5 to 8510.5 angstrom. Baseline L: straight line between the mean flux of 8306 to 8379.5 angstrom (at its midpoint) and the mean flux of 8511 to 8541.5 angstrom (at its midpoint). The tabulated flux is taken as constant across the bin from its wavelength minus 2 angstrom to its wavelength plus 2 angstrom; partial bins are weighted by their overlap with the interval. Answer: 0.069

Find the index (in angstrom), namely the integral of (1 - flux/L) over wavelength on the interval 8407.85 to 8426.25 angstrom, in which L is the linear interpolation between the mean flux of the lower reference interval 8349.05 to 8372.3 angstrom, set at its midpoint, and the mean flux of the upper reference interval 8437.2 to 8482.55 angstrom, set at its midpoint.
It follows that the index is 0.62 angstrom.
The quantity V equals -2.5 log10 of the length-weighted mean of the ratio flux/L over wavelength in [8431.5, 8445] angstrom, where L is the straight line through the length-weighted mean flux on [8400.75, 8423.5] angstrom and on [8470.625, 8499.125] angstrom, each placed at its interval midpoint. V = -0.01 mag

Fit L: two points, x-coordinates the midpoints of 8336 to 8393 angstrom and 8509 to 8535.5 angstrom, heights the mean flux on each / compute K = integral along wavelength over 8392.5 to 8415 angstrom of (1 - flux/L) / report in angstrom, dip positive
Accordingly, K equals 0.1 angstrom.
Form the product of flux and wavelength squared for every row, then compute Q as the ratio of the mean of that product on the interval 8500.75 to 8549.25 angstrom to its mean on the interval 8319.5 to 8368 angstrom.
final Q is 0.94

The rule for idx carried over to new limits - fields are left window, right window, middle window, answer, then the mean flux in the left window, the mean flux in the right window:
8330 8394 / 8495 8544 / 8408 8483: -0.01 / 12.6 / 11.7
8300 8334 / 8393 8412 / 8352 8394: 0.01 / 12.7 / 12.6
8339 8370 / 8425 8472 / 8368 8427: 0.01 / 12.7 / 12.3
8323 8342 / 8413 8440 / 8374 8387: -0.02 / 12.7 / 12.1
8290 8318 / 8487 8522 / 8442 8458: -0.03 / 12.7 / 11.8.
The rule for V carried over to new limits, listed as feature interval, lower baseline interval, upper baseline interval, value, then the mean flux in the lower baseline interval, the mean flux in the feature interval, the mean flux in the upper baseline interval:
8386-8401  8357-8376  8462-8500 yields 0.02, 12.8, 12.4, 12.2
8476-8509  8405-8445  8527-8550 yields -0.04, 12.2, 11.9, 10.9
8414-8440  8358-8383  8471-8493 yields 0.03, 12.7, 12.2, 12.4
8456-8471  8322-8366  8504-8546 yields -0.02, 12.7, 12.2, 11.7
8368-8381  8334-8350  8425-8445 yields -0.02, 12.7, 12.8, 12.3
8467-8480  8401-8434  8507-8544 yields -0.02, 12.3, 12.2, 11.8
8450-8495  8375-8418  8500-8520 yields -0.03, 12.4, 12.3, 11.8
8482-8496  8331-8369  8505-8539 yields 0.01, 12.7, 12.2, 12.3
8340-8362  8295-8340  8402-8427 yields -0.02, 12.7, 12.7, 12.2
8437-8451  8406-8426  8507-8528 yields -0.01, 12.1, 12.3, 12.2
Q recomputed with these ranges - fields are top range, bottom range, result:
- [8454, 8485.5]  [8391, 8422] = 1.01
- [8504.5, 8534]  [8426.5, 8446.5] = 1.01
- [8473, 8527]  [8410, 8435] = 1.00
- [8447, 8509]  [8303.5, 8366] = 0.98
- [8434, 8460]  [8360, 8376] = 0.99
